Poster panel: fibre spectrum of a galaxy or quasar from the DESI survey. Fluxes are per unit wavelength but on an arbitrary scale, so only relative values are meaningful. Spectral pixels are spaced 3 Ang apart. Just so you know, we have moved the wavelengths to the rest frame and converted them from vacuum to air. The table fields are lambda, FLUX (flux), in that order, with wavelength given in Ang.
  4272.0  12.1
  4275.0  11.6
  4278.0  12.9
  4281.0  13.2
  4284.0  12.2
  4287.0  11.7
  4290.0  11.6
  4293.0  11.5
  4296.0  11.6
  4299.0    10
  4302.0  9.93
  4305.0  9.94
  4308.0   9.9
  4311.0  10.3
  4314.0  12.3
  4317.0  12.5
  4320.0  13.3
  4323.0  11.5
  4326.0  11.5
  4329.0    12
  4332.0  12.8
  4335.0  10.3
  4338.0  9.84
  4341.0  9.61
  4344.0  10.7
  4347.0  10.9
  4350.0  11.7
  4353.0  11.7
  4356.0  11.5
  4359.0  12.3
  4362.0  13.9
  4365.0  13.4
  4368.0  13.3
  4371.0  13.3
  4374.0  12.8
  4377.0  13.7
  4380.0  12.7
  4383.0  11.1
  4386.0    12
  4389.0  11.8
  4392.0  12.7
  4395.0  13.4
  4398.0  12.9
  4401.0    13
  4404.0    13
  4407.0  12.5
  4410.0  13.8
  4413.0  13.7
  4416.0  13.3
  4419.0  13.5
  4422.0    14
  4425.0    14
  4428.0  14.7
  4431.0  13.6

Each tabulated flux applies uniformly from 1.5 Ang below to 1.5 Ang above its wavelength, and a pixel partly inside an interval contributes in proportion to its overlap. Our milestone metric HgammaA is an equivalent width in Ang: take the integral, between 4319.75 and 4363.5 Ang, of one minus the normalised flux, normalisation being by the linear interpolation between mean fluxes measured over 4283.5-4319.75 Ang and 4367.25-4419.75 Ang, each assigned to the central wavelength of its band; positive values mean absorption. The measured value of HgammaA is 1.5 Ang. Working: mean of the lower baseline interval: 11.2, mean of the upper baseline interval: 12.9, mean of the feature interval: 11.5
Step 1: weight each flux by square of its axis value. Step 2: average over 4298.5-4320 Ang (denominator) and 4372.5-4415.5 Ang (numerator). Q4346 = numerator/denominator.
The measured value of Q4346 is 1.22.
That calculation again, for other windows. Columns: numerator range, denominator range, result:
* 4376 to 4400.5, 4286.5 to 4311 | 1.22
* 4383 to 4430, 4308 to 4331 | 1.16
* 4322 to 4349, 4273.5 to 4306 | 0.98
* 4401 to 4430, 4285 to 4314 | 1.32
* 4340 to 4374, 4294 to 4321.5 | 1.12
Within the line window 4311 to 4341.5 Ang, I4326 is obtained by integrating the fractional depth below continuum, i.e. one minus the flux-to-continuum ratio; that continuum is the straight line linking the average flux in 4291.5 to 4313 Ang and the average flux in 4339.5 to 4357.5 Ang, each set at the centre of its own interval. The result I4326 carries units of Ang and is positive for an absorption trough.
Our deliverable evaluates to -2.3 Ang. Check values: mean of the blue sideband 10.5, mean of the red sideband 11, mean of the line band 11.6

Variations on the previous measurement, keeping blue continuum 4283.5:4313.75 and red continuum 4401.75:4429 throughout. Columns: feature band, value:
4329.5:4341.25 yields 0.9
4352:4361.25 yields 0.2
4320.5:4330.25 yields -0.3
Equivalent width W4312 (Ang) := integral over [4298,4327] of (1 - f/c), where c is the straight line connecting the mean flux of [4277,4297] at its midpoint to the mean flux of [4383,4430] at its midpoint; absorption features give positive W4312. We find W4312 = 2.8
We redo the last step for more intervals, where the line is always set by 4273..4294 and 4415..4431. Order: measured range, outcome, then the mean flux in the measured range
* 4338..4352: 2.4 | 10.7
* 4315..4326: 0.2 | 12.3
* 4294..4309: 2.4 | 10.3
